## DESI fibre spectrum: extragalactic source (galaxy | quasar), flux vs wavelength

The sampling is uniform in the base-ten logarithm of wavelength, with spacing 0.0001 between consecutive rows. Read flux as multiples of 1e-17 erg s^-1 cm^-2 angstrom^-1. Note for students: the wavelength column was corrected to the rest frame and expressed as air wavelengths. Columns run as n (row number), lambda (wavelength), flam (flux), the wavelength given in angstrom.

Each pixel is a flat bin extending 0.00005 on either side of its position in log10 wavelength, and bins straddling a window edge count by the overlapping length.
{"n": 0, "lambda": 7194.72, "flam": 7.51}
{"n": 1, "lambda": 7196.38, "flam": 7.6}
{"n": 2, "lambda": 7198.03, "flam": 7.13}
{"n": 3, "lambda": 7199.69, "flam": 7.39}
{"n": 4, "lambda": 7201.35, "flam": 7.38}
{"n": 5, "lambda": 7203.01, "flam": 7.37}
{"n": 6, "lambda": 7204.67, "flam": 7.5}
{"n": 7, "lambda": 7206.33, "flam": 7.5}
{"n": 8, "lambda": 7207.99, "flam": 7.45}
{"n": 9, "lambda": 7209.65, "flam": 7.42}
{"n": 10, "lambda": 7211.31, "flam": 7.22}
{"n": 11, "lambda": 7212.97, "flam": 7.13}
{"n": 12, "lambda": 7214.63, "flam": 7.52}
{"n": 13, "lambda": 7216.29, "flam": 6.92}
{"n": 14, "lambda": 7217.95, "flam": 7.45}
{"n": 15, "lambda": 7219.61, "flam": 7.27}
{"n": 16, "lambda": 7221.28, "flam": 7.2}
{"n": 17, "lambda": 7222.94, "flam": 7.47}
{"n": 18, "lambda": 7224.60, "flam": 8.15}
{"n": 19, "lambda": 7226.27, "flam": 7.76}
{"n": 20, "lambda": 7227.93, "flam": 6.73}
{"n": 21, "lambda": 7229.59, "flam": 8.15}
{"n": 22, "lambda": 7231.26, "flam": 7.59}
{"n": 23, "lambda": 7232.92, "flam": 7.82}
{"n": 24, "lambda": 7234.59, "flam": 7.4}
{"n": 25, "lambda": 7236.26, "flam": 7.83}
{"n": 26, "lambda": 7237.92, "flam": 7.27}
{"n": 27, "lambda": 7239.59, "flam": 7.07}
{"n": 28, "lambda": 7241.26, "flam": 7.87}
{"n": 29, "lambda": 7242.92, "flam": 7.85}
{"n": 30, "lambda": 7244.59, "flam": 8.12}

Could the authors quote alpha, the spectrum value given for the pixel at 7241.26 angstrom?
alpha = 7.87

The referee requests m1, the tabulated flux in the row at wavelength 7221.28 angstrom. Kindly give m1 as 7.2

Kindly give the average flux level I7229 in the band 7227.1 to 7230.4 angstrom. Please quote 7.45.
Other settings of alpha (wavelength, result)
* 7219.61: 7.27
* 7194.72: 7.51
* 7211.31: 7.22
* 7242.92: 7.85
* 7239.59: 7.07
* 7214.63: 7.52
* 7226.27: 7.76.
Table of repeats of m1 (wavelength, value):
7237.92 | 7.27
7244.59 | 8.12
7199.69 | 7.39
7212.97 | 7.13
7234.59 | 7.4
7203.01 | 7.37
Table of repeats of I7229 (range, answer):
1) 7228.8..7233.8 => 7.84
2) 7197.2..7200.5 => 7.27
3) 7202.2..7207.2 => 7.45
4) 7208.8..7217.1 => 7.25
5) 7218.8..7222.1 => 7.22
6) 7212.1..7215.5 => 7.33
